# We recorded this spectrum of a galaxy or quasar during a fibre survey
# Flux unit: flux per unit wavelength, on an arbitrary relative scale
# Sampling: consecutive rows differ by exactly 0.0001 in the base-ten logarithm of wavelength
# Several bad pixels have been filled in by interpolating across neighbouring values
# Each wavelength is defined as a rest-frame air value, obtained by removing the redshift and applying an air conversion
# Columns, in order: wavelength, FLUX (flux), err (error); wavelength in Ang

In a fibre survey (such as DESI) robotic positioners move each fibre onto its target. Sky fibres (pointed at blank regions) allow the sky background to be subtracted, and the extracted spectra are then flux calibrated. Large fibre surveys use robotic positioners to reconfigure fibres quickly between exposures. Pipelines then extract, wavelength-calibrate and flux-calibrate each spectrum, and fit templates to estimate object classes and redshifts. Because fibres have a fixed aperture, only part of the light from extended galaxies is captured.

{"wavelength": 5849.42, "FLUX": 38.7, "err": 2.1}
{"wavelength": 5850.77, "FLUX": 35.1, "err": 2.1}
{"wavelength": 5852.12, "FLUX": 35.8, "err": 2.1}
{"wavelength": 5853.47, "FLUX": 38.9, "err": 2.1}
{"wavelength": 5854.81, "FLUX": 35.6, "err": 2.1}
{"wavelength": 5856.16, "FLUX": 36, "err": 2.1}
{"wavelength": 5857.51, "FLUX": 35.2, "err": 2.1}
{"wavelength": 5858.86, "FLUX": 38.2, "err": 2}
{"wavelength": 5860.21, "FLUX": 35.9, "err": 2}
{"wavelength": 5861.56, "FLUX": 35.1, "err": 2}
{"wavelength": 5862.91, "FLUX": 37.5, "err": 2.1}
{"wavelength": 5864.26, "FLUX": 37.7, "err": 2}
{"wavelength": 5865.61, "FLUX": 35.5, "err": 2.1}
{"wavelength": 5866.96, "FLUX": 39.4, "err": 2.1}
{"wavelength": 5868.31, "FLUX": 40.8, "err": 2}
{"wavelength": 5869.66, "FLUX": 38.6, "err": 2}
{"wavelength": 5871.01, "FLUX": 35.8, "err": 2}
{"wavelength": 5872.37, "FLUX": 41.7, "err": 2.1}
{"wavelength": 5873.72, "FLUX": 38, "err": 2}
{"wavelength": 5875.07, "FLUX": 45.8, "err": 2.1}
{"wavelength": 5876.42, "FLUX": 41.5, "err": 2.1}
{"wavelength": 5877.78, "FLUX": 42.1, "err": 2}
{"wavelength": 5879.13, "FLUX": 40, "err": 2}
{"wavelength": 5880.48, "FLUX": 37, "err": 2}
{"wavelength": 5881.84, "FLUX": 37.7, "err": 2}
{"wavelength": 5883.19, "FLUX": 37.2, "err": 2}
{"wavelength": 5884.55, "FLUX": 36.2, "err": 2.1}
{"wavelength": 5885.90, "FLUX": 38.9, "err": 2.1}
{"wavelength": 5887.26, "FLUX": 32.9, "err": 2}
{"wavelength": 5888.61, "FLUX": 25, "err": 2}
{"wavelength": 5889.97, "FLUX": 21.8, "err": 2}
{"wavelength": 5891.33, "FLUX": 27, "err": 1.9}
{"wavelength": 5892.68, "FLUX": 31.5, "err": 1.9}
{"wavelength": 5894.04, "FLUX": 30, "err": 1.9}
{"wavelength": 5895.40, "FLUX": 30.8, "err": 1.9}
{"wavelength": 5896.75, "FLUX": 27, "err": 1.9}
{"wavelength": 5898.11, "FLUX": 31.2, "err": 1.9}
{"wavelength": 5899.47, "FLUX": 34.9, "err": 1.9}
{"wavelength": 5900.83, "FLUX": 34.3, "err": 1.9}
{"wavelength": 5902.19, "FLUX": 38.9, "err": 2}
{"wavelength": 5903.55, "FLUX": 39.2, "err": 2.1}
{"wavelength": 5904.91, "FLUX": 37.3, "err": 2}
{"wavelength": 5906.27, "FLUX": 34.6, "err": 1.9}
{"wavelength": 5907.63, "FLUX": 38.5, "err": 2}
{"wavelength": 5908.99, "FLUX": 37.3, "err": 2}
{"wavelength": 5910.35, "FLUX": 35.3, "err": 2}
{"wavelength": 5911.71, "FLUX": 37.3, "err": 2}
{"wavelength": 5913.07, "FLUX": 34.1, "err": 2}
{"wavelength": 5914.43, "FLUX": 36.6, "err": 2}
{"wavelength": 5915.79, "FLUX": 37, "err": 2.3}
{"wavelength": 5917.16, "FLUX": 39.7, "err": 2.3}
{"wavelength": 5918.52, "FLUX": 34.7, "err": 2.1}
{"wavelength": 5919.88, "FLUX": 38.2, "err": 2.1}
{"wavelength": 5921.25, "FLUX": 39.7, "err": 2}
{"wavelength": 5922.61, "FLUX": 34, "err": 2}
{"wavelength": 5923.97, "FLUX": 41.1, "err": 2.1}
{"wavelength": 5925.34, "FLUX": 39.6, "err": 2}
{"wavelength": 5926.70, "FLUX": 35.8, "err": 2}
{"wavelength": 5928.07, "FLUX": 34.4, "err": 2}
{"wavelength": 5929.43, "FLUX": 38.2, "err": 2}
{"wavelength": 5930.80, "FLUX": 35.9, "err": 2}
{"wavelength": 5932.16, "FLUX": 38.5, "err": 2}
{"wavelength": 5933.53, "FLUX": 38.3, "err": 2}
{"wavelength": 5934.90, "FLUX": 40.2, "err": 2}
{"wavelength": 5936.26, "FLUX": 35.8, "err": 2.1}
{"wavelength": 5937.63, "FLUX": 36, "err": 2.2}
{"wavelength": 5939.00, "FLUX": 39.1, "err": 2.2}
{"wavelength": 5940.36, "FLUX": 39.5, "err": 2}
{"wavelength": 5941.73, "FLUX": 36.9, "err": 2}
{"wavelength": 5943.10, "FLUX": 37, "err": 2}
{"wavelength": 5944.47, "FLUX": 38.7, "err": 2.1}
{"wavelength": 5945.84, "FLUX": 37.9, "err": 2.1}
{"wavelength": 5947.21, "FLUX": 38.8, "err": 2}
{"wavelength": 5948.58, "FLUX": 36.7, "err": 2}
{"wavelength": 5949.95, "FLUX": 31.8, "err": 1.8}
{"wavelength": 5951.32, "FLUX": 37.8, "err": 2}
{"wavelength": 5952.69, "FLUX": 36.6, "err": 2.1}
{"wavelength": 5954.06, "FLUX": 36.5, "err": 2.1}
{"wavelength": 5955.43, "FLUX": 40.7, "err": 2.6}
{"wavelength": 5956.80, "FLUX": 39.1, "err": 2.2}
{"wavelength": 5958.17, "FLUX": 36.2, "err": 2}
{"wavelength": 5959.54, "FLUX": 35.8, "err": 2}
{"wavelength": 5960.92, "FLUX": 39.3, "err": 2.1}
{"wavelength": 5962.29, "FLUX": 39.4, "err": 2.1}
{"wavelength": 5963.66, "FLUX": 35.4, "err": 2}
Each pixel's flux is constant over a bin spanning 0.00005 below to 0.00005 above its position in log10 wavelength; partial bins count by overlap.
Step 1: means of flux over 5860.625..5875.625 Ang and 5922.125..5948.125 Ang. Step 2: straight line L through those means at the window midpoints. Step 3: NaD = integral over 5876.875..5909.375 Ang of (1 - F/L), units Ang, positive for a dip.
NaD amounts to 3.42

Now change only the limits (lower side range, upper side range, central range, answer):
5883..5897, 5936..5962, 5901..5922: -2.56 Ang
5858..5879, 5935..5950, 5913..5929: 0.28 Ang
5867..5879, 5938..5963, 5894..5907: 1.78 Ang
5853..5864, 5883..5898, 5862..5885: -3.59 Ang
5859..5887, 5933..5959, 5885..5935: 3.86 Ang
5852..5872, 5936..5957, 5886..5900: 2.90 Ang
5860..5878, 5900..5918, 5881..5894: 2.06 Ang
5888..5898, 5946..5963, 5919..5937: -2.37 Ang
